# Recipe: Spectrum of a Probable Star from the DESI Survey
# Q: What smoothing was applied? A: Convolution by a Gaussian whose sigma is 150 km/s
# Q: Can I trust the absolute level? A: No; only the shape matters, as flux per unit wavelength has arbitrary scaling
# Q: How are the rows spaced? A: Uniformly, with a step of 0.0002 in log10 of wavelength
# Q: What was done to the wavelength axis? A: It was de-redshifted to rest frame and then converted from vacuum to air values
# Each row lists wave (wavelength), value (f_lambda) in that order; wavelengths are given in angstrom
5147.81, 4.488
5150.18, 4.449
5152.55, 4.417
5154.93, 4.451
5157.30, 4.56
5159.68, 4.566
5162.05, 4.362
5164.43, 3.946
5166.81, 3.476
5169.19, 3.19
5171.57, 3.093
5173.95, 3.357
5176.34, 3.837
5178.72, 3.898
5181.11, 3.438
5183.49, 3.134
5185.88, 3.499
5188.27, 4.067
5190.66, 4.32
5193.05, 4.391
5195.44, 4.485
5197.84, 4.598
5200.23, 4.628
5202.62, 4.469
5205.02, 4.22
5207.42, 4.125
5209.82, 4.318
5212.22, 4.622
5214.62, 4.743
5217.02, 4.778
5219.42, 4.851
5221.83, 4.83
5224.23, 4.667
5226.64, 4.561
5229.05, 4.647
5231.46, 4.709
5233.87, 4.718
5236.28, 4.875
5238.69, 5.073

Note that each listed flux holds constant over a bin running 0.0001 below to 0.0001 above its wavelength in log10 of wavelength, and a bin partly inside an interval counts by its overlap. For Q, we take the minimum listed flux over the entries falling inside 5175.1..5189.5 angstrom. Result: 3.134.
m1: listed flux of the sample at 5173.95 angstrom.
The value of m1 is 3.357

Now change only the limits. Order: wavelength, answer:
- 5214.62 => 4.743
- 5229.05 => 4.647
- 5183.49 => 3.134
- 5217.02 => 4.778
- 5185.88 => 3.499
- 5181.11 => 3.438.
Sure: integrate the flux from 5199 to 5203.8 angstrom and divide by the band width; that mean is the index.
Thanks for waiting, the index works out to 4.56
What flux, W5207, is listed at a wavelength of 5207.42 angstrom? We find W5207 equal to 4.125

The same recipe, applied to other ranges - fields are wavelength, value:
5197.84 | 4.598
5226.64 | 4.561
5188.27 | 4.067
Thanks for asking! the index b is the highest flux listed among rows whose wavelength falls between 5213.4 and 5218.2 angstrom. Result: 4.778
